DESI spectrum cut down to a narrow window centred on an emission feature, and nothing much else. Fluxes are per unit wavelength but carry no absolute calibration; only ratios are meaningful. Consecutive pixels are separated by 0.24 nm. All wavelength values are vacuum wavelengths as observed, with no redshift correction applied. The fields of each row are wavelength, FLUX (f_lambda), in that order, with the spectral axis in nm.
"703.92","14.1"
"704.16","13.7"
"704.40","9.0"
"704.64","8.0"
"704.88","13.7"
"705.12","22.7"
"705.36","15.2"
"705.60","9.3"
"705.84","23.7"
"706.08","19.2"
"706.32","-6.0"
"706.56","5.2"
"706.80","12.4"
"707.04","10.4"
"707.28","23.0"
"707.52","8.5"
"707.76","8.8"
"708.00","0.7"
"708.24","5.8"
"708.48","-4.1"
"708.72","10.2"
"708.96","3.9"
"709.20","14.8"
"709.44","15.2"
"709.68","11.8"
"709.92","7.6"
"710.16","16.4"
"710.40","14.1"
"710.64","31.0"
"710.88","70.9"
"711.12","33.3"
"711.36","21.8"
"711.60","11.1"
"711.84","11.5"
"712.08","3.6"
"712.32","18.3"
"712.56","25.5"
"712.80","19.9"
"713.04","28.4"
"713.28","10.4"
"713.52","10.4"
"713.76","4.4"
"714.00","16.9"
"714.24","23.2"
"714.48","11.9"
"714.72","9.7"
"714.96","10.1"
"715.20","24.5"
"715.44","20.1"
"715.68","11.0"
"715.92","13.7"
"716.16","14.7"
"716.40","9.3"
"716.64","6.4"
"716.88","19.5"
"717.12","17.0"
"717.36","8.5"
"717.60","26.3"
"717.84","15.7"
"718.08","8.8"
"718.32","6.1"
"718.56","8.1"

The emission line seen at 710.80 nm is H-gamma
